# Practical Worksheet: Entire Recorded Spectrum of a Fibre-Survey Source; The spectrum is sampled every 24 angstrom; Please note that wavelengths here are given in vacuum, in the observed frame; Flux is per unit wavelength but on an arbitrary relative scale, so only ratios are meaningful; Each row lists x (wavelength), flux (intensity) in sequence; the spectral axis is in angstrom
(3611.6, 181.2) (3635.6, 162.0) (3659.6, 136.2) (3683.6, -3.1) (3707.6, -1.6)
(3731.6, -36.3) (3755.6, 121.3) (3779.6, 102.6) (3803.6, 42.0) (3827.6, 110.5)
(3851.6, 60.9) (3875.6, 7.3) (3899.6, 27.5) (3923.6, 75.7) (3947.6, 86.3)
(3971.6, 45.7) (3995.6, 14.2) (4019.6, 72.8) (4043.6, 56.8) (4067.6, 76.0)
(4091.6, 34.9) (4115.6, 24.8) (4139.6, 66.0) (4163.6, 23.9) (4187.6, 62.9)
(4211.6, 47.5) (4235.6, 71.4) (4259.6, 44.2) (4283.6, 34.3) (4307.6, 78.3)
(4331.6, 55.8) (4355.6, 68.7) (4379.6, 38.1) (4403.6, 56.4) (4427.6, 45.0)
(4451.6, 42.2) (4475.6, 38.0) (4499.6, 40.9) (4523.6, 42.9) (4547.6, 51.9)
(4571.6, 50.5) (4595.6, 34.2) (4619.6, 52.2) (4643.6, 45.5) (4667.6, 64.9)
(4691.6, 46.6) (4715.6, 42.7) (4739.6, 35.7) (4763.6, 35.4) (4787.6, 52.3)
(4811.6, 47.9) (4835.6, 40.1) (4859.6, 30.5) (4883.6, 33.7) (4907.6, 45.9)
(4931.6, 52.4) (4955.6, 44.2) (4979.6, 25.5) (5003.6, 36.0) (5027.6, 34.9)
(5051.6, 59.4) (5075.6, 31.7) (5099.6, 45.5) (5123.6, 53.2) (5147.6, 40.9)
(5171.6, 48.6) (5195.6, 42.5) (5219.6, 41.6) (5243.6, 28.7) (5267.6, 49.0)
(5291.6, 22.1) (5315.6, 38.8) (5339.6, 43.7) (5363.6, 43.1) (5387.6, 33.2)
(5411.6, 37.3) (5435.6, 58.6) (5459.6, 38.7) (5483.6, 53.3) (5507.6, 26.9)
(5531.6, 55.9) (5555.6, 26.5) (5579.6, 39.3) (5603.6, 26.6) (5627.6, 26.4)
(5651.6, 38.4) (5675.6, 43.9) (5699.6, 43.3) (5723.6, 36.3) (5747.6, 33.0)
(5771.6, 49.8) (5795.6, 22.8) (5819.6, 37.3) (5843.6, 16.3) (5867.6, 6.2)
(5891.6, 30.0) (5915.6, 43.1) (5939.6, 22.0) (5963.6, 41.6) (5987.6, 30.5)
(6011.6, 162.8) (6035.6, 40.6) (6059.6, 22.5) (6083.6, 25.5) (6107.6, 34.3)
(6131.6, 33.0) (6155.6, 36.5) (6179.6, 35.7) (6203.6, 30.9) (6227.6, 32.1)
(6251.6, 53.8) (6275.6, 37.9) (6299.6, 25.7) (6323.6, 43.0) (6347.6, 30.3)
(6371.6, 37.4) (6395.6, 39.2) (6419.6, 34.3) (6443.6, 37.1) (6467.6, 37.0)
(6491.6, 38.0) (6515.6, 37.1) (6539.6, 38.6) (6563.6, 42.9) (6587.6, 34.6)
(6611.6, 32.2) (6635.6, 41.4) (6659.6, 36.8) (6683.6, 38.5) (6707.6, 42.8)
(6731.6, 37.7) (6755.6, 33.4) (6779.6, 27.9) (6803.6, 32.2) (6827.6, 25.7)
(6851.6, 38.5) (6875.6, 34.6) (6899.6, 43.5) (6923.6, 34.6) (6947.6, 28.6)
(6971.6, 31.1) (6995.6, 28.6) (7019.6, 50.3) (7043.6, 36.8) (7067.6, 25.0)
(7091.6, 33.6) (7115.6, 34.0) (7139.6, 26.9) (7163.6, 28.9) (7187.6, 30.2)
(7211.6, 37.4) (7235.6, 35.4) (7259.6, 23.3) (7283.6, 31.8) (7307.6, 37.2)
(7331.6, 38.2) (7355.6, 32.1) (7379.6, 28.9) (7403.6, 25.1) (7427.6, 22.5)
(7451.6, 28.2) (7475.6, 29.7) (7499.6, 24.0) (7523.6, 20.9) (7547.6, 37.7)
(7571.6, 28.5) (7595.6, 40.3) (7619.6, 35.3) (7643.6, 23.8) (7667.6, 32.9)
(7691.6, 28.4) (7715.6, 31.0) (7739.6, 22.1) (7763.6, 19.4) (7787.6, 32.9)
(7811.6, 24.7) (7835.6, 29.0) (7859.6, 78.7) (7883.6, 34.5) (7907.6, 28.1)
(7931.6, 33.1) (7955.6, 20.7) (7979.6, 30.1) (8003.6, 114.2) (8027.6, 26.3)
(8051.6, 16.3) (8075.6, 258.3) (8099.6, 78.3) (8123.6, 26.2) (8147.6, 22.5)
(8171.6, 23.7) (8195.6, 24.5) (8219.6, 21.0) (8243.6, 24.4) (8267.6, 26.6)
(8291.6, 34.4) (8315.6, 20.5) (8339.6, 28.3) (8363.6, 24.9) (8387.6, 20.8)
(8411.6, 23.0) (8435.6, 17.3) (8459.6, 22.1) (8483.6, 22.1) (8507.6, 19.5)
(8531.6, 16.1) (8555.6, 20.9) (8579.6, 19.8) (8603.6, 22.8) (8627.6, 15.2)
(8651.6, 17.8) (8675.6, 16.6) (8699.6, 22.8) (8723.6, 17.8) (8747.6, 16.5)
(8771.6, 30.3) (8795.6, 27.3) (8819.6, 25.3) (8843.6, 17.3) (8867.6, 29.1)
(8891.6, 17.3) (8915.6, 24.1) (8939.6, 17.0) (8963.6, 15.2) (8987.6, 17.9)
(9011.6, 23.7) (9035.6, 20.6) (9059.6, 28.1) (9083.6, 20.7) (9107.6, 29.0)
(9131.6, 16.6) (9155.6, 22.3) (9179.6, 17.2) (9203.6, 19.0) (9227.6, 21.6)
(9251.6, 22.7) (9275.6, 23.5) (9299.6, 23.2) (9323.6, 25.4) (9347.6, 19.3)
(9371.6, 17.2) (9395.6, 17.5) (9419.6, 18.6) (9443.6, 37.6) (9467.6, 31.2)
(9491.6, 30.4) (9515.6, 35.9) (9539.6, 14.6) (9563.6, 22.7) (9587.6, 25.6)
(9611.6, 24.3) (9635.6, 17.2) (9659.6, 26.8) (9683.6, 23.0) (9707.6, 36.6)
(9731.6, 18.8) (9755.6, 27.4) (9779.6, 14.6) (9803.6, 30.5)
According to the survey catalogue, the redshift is 0.615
